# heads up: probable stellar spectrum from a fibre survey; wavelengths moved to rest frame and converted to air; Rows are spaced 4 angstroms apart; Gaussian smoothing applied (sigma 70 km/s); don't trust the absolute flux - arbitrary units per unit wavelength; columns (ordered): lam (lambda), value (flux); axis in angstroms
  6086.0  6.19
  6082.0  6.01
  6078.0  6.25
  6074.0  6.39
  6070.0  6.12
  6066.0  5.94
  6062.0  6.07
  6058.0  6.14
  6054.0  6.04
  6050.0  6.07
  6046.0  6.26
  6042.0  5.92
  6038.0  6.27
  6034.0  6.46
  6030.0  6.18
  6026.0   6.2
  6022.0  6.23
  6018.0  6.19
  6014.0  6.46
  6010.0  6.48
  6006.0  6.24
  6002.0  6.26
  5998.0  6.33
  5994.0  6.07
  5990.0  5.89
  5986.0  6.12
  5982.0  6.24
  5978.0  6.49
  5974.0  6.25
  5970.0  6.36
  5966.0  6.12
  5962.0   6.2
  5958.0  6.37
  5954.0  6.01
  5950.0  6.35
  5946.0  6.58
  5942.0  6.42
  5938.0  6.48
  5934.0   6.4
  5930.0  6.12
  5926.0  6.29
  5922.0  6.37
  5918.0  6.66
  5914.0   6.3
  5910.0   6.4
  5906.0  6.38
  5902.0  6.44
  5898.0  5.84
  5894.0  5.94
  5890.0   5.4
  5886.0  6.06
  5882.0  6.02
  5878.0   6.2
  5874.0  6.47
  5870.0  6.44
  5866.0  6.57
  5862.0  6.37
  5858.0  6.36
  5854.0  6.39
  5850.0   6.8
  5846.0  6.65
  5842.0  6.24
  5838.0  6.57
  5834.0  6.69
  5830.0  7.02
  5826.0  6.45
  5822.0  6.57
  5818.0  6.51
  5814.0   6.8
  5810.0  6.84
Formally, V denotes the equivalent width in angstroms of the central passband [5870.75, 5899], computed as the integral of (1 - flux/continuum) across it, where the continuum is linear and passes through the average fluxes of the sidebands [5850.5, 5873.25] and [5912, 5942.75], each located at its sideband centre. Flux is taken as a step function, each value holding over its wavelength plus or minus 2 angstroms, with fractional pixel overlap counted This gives 1.8 angstroms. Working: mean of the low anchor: 6.45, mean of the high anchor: 6.38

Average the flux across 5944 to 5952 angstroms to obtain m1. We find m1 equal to 6.46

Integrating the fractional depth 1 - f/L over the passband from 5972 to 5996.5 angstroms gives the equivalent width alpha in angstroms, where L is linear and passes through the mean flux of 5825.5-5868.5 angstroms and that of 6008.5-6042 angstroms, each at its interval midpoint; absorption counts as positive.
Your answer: 0.64 angstroms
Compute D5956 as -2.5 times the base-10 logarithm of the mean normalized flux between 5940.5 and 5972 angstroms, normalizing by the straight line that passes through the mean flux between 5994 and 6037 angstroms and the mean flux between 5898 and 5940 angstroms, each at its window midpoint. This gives 0.01 mag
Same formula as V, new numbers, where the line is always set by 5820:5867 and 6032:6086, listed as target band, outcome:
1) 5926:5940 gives 0.1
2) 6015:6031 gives 0.0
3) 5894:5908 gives 0.6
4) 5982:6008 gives 0.5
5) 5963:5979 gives 0.1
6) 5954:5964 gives 0.2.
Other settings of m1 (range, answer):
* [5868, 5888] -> 6.24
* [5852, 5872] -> 6.43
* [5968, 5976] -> 6.3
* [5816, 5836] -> 6.65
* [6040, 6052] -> 6.08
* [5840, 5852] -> 6.56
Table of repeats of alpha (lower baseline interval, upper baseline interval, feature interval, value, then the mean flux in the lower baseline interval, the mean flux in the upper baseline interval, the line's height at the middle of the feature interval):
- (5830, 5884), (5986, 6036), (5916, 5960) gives -0.1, 6.47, 6.24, 6.35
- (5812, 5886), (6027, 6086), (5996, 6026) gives -0.4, 6.49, 6.15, 6.23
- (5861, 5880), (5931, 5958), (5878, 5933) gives 1.8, 6.41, 6.36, 6.39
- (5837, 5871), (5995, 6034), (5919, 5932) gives 0.2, 6.49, 6.29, 6.4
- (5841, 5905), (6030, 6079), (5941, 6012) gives -0.7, 6.26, 6.16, 6.2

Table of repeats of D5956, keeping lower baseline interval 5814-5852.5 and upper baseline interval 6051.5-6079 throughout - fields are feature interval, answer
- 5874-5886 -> 0.061 mag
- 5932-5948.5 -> -0.012 mag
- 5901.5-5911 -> 0.011 mag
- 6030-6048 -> -0.006 mag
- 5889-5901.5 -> 0.114 mag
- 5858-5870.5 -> 0.018 mag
